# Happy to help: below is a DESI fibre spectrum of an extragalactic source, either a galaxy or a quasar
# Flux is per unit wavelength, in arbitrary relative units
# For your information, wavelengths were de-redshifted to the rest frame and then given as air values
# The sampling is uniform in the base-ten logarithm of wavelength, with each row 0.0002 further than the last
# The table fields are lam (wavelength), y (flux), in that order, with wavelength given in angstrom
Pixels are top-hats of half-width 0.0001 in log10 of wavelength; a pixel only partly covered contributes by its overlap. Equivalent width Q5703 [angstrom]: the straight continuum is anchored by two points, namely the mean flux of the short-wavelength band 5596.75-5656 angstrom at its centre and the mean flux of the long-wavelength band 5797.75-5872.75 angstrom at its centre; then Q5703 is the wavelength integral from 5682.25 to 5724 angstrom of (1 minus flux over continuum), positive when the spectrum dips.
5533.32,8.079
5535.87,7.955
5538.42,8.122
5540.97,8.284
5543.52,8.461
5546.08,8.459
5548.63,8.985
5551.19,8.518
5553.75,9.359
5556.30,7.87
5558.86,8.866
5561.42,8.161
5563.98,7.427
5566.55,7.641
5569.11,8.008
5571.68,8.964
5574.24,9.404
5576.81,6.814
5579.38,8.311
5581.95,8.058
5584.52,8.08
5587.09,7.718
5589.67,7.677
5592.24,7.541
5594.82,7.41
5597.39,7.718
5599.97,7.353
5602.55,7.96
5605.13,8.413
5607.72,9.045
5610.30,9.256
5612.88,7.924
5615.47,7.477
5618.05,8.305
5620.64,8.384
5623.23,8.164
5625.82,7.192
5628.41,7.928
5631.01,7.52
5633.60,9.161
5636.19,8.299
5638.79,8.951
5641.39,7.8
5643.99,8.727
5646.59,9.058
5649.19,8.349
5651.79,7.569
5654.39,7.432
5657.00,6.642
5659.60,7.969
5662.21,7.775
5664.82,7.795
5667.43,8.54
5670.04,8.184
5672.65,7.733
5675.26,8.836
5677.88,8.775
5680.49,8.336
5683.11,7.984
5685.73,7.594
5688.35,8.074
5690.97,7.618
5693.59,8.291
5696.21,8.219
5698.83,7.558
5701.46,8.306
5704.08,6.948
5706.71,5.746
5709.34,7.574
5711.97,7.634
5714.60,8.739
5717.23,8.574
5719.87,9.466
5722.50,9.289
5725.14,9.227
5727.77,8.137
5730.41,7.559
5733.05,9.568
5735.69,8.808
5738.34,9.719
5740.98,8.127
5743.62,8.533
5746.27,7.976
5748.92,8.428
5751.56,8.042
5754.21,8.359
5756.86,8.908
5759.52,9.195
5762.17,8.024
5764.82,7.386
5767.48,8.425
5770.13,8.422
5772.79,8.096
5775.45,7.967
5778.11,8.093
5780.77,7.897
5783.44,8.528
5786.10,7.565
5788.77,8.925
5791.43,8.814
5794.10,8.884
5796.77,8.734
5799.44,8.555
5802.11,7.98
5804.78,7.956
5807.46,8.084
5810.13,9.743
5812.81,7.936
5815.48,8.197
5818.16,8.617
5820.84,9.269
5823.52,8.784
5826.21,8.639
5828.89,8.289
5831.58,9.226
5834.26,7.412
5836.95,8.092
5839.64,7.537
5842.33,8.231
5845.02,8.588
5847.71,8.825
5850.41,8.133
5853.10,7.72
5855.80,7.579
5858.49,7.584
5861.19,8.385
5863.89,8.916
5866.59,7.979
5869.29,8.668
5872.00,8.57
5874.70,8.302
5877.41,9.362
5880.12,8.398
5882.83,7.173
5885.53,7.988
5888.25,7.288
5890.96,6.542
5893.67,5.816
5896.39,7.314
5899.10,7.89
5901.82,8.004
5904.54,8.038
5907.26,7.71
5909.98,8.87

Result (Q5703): 1.27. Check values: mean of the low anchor 8.17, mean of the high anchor 8.34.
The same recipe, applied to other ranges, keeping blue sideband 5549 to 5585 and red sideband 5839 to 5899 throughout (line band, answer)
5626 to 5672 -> 0.6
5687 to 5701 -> 0.3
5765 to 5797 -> -1.1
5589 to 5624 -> 0.8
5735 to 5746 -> -0.9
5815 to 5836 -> -1.5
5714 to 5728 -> -1.5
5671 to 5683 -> -0.3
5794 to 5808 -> -0.5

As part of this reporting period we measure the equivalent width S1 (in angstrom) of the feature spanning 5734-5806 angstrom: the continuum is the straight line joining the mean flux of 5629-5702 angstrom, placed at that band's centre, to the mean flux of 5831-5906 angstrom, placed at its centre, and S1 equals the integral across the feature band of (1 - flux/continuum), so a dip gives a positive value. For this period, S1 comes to -3.2 angstrom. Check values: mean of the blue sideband 8.11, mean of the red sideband 7.97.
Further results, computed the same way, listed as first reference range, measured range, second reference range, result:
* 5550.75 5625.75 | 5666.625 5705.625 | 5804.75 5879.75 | 0.81 angstrom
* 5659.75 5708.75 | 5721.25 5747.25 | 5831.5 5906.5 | -2.58 angstrom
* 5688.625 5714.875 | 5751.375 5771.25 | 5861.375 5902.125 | -1.65 angstrom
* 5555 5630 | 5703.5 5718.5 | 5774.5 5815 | 1.23 angstrom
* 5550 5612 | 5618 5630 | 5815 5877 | 0.33 angstrom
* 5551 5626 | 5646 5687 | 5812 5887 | 0.74 angstrom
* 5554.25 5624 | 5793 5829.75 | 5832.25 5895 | -2.54 angstrom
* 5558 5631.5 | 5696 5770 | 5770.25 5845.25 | -0.47 angstrom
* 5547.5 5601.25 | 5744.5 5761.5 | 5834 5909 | -1.00 angstrom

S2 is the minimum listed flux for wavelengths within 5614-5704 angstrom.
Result 6.642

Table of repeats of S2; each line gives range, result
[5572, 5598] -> 6.814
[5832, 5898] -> 5.816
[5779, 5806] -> 7.565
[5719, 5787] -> 7.386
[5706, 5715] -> 5.746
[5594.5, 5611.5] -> 7.353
